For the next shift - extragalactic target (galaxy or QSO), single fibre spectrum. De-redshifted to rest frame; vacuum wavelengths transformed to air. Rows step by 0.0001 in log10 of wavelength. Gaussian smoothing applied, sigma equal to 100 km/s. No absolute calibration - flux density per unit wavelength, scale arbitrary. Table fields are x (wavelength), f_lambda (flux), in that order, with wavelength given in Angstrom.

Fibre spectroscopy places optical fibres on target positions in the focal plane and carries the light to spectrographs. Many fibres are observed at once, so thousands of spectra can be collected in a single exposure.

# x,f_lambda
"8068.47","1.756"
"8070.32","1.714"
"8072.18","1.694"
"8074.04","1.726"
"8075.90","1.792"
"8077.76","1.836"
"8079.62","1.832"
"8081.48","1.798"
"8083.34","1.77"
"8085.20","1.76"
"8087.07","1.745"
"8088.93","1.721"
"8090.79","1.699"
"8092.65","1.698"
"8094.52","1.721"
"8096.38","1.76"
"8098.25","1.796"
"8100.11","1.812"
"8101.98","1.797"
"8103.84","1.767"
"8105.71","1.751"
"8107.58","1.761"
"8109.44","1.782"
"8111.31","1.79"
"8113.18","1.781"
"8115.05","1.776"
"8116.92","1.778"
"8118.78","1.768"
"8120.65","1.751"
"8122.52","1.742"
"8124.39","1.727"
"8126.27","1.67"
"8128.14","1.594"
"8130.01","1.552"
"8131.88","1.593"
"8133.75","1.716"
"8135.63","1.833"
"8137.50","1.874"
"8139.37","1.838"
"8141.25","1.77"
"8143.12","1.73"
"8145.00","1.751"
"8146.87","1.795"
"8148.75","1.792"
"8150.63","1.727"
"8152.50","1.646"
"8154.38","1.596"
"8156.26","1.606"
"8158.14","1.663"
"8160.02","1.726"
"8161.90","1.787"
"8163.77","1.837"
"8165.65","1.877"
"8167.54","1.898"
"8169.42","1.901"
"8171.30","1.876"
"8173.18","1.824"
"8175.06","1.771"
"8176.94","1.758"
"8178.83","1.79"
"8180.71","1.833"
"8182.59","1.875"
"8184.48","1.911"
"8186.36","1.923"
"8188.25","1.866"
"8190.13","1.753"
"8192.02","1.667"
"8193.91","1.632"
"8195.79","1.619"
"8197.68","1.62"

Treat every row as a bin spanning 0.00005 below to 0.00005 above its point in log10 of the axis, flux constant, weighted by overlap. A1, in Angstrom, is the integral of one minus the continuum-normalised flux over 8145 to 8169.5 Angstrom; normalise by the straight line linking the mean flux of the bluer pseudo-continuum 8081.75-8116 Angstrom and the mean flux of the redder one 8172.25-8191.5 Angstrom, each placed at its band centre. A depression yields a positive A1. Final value 0.7 Angstrom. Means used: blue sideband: 1.76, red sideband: 1.83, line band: 1.75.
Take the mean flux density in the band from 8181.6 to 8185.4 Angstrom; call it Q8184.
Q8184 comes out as 1.89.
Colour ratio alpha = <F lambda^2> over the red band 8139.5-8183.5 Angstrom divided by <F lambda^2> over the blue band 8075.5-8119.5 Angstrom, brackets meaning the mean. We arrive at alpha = 1.02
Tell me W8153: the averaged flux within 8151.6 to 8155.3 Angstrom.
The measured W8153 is 1.62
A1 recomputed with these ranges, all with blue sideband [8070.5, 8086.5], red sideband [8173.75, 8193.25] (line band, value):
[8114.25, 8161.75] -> 1.9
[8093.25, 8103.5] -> 0.0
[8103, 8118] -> 0.1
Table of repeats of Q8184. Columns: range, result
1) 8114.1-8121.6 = 1.77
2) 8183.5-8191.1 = 1.86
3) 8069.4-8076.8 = 1.73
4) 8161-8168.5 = 1.85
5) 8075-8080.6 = 1.82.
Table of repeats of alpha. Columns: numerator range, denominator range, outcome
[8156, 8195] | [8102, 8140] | 1.05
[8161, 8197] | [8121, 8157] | 1.07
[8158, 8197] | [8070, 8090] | 1.05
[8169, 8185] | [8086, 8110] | 1.07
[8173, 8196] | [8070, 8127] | 1.04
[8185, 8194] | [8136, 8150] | 1.01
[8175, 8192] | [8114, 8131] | 1.09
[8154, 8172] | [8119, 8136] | 1.07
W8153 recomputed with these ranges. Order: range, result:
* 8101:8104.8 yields 1.78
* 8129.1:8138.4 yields 1.71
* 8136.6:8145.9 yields 1.79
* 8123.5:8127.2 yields 1.69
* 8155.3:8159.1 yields 1.63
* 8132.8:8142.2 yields 1.81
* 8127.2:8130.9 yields 1.57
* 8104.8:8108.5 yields 1.75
